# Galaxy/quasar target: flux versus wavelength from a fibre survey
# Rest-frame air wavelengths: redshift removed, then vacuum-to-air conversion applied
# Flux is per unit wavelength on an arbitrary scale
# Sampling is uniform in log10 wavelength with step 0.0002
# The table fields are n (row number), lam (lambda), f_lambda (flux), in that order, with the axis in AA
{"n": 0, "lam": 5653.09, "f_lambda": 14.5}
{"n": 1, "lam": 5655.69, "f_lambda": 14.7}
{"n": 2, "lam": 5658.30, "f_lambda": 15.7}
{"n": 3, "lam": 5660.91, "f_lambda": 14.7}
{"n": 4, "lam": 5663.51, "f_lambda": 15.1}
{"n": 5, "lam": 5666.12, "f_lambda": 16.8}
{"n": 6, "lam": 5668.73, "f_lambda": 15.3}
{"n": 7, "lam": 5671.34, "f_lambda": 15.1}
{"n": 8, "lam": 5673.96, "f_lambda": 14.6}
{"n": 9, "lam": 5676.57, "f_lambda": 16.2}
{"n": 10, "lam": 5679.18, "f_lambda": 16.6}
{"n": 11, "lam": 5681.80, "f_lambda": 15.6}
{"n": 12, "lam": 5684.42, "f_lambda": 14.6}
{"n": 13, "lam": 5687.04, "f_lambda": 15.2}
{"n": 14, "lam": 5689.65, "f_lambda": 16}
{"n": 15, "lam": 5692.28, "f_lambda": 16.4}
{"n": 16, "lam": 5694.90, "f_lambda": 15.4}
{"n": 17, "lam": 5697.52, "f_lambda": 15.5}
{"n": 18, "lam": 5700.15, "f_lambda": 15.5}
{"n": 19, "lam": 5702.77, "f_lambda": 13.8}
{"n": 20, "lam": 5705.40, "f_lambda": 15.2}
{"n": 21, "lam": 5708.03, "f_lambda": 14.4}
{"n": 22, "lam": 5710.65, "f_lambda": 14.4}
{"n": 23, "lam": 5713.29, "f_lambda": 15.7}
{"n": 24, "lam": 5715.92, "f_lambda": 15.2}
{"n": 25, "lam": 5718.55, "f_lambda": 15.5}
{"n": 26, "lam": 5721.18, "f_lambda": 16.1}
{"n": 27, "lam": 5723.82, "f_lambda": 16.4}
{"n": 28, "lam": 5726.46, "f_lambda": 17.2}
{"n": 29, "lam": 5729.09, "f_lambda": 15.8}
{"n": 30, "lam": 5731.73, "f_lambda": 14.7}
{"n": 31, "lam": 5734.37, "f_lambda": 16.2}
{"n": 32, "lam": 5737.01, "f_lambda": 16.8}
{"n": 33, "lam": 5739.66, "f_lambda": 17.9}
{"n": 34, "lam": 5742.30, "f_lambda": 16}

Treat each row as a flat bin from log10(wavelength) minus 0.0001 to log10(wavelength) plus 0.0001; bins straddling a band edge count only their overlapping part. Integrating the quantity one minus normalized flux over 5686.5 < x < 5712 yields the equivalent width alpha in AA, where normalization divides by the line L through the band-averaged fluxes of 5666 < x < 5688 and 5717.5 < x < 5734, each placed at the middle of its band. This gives 0.9 AA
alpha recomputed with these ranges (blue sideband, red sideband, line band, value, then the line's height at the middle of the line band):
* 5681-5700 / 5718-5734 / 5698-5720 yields 1.1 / 15.8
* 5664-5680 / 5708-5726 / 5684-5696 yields 0.0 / 15.6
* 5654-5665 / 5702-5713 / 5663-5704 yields -1.8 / 14.8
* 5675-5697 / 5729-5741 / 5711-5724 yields 0.4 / 16.1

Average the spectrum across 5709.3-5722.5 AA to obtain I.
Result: 15.4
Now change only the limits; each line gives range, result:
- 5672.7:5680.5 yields 15.8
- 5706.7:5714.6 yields 14.8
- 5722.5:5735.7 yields 16.1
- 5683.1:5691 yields 15.3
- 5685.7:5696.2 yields 15.7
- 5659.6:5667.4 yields 15.5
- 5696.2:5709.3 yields 14.9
